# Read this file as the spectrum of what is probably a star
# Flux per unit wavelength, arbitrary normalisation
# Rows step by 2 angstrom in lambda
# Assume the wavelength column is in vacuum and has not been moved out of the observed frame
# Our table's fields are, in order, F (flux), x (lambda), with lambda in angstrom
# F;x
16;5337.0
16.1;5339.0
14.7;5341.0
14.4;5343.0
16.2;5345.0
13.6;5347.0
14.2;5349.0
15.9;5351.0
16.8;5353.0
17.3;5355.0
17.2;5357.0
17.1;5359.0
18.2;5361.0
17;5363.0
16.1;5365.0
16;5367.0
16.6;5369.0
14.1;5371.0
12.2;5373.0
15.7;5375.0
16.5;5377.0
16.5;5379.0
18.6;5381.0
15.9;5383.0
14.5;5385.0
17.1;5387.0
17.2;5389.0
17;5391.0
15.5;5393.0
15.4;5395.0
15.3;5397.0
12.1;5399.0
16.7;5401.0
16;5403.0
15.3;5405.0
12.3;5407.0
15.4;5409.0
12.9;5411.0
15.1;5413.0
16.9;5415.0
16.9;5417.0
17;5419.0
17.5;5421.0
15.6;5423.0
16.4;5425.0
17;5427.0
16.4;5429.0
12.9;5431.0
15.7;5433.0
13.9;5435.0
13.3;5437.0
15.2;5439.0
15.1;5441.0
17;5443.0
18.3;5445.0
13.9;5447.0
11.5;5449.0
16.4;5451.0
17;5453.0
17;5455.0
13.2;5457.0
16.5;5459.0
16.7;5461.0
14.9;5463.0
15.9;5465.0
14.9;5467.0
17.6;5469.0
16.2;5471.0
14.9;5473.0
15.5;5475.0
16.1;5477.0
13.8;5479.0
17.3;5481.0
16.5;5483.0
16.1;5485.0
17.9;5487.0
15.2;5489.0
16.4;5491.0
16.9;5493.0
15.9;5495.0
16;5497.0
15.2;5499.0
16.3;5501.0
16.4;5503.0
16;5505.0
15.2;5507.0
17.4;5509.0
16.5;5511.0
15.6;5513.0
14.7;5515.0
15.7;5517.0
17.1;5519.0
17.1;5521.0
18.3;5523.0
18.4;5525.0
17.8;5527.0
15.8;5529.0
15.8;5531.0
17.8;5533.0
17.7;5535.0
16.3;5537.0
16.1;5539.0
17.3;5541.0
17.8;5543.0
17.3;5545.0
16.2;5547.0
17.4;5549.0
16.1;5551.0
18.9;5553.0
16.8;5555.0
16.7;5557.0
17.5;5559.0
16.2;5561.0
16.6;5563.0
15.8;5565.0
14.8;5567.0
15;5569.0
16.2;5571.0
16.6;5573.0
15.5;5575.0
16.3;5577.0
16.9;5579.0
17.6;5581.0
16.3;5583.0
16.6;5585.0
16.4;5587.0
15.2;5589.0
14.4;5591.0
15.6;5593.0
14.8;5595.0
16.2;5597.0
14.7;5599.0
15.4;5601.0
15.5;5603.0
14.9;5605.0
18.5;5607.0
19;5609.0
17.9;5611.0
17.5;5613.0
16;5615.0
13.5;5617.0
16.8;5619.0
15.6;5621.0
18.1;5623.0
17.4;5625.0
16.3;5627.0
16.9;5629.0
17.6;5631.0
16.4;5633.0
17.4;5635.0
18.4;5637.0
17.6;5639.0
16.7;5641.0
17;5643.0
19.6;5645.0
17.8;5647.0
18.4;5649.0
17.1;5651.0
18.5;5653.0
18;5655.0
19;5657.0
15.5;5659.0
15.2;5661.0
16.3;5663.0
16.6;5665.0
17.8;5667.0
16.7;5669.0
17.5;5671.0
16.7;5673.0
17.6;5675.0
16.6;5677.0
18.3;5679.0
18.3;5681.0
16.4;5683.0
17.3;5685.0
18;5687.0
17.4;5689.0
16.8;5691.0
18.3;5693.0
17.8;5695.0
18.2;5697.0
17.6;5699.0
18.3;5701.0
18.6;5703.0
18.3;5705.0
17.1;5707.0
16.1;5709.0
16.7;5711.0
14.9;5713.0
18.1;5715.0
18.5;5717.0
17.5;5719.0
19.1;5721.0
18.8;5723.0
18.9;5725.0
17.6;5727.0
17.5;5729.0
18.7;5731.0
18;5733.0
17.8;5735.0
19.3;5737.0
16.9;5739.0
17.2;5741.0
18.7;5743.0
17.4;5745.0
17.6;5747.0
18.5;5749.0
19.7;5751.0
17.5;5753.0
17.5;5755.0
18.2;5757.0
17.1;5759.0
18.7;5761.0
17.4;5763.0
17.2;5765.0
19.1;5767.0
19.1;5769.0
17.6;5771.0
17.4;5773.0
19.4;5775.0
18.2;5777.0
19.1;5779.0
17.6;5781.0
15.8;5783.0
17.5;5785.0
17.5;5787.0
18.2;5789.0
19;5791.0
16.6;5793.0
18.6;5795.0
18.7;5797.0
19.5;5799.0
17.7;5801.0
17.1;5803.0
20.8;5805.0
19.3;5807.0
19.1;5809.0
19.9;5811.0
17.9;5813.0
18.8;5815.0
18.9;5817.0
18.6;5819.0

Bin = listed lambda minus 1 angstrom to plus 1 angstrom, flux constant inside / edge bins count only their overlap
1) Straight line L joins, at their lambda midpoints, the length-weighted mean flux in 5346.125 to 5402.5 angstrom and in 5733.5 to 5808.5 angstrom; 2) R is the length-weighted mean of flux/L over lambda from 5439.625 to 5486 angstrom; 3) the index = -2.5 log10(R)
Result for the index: 0.05 mag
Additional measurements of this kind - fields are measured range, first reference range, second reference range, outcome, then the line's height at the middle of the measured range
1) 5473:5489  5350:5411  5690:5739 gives 0.03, 16.5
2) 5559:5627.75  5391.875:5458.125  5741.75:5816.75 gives 0.03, 16.7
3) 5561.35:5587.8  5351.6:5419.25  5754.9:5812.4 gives 0.05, 17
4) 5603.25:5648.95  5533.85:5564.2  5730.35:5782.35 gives 0.02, 17.4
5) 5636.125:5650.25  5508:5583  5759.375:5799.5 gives -0.04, 17.3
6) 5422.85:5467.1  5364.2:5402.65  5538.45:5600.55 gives 0.03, 15.9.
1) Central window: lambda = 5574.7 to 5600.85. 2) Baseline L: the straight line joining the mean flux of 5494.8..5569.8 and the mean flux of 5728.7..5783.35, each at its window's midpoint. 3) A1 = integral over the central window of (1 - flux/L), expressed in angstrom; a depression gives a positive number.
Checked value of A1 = 1.6 angstrom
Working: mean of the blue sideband 16.6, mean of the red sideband 18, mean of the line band 15.9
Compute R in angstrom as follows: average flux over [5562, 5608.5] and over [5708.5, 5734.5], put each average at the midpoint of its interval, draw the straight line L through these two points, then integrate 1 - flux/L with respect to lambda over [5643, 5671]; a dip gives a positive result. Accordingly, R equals -0.86 angstrom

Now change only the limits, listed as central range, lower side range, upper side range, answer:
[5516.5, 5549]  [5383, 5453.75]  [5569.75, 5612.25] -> -2.23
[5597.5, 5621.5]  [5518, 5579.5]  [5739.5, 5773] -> 1.19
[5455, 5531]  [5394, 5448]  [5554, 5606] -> -2.55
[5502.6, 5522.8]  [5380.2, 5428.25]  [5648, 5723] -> 0.24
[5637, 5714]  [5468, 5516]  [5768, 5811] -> 0.23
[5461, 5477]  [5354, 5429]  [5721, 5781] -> 0.62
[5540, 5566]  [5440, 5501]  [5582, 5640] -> -1.22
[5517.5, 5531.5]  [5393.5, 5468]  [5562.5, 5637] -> -1.13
